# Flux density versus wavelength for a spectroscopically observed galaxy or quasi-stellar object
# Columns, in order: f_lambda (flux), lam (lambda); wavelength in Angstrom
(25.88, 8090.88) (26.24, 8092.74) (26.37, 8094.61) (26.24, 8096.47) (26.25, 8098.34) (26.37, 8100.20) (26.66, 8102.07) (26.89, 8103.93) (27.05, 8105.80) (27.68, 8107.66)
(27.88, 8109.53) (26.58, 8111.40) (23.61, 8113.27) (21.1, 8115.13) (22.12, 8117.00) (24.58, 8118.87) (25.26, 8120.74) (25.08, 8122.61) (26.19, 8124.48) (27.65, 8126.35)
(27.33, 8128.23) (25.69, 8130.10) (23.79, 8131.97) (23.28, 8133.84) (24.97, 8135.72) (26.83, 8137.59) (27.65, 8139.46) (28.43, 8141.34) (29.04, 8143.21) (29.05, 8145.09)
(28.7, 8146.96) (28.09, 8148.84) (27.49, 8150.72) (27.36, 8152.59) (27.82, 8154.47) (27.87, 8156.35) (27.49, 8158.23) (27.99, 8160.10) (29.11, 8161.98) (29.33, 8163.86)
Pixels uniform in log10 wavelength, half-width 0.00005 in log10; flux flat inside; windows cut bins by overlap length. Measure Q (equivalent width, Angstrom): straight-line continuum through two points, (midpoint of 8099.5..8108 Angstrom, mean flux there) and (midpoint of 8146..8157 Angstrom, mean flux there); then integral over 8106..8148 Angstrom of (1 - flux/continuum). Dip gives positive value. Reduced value 2.1 Angstrom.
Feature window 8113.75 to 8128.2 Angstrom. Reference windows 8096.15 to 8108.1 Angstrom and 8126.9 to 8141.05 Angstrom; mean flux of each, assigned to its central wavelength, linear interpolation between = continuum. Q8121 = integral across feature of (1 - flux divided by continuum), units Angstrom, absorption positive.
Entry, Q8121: 0.8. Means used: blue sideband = 26.7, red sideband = 25.8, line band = 24.7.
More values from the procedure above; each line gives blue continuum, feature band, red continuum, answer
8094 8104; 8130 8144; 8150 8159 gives 0.5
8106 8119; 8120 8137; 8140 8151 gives 0.7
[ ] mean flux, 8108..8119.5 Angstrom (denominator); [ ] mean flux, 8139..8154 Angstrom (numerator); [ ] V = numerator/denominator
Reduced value 1.15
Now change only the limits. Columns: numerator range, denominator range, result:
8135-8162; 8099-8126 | 1.09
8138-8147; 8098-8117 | 1.10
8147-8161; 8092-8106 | 1.05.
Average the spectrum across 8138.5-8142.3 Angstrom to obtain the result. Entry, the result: 28.1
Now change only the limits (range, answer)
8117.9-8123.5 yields 25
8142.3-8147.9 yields 28.9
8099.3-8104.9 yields 26.6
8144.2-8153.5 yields 28.2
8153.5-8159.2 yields 27.7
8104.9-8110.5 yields 27.5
